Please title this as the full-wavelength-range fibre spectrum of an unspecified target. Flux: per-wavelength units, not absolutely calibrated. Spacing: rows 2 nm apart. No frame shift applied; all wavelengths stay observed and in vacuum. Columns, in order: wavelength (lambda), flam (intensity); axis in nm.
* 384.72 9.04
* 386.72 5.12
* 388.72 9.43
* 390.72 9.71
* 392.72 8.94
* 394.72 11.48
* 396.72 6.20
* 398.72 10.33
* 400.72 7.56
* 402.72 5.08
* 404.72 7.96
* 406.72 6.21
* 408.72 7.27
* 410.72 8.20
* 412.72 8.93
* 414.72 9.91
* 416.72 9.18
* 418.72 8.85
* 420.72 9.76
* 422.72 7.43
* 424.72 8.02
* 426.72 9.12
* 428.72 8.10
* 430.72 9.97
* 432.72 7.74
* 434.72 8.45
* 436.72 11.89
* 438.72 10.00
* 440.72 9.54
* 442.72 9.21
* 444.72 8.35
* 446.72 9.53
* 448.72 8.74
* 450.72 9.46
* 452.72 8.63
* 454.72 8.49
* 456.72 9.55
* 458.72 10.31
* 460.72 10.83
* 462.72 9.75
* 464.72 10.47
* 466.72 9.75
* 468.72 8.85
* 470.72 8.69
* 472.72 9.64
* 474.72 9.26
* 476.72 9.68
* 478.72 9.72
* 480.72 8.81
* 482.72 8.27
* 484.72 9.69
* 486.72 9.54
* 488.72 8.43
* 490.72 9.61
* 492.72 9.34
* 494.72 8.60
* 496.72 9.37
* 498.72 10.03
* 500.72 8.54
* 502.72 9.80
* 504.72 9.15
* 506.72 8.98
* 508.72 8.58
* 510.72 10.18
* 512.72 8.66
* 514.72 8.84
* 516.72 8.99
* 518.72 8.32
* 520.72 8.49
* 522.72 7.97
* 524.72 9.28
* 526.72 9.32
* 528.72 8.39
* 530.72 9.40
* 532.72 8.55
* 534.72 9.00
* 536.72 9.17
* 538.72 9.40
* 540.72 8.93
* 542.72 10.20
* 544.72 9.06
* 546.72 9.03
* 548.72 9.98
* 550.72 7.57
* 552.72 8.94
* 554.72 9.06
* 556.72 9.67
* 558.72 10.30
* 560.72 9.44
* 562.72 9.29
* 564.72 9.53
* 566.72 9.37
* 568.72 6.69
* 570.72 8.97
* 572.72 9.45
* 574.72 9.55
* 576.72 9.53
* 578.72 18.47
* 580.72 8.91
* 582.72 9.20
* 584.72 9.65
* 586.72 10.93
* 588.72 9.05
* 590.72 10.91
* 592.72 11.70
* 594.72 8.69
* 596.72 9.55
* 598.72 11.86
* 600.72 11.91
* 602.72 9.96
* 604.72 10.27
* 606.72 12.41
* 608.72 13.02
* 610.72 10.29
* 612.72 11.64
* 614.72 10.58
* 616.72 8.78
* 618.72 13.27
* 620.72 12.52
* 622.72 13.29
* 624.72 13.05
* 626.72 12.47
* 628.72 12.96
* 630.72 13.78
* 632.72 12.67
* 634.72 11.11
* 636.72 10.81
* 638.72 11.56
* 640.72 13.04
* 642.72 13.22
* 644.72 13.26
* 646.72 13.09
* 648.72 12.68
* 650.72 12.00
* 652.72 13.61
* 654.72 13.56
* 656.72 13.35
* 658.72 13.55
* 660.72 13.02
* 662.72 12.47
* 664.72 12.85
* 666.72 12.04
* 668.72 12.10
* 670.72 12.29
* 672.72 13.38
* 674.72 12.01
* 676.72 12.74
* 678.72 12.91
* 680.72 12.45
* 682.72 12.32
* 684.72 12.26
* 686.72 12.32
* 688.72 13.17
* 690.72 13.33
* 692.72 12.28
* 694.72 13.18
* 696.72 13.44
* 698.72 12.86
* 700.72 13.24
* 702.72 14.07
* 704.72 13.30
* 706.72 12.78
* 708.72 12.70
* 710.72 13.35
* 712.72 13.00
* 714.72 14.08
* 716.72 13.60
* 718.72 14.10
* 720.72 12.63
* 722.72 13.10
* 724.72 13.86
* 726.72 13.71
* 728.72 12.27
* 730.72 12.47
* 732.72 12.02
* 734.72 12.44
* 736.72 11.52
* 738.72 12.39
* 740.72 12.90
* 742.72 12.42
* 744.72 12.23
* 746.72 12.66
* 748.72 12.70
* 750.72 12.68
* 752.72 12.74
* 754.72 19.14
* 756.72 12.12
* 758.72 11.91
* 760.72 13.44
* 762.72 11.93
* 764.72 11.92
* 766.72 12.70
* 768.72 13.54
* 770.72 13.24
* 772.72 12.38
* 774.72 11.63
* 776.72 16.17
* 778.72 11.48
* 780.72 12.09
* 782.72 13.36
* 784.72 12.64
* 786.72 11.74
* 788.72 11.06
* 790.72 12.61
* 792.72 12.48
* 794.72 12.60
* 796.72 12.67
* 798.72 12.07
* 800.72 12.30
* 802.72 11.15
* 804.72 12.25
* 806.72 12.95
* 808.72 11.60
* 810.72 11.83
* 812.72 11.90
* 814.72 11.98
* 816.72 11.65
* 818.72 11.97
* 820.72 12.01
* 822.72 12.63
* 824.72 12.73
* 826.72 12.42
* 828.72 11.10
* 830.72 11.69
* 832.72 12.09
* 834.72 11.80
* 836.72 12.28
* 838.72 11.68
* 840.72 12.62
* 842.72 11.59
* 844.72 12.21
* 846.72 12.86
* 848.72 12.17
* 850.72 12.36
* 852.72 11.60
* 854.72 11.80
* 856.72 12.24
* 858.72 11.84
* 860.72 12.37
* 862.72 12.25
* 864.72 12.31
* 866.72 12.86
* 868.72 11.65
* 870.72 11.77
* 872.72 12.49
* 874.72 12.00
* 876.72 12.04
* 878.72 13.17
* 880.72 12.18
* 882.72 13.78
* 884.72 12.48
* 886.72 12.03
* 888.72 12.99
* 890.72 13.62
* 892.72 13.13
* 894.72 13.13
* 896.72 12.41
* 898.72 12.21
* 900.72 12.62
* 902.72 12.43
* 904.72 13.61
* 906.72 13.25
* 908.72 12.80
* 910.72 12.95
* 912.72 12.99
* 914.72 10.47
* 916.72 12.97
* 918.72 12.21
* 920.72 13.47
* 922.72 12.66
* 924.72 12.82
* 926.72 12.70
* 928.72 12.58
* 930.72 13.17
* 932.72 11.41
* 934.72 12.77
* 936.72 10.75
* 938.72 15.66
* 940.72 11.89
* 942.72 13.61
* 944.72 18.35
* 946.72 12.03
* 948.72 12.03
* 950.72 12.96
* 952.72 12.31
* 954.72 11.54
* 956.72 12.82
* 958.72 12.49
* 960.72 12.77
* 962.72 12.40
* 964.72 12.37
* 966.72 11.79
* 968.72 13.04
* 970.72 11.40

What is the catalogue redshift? 0.552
